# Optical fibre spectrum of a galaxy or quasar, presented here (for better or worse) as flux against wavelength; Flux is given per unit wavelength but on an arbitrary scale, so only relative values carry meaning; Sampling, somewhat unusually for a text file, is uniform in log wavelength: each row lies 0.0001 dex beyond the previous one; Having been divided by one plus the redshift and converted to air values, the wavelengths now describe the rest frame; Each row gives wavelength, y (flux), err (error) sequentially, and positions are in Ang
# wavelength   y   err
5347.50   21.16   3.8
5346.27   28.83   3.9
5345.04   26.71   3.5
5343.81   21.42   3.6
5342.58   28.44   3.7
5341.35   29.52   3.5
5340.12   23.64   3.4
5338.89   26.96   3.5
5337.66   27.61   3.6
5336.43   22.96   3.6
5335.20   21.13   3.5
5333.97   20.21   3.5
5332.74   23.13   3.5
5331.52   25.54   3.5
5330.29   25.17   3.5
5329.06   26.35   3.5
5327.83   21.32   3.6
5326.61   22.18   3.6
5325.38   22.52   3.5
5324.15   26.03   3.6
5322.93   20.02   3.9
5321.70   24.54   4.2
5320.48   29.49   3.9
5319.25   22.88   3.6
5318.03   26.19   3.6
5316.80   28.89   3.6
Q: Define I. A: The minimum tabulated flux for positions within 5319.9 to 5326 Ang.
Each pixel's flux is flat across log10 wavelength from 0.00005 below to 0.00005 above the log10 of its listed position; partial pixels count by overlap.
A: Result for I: 20.02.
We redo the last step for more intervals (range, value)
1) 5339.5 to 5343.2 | 23.64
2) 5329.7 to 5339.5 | 20.21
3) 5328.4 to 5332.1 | 25.17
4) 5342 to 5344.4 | 21.42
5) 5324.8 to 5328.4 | 21.32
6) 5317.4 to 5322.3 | 22.88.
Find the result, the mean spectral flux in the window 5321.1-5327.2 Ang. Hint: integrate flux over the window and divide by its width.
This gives 23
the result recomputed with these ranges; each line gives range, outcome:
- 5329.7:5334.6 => 23.5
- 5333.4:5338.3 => 23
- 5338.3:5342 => 26.7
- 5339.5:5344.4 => 25.8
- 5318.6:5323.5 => 24.3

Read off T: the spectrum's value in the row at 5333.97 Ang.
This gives 20.21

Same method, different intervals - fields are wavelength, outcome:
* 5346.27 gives 28.83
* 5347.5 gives 21.16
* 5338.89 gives 26.96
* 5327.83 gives 21.32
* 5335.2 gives 21.13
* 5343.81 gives 21.42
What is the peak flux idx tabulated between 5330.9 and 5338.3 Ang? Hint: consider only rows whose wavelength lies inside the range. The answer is 27.61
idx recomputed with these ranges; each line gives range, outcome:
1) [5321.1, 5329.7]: 26.35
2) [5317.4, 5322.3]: 29.49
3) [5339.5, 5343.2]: 29.52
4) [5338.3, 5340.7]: 26.96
